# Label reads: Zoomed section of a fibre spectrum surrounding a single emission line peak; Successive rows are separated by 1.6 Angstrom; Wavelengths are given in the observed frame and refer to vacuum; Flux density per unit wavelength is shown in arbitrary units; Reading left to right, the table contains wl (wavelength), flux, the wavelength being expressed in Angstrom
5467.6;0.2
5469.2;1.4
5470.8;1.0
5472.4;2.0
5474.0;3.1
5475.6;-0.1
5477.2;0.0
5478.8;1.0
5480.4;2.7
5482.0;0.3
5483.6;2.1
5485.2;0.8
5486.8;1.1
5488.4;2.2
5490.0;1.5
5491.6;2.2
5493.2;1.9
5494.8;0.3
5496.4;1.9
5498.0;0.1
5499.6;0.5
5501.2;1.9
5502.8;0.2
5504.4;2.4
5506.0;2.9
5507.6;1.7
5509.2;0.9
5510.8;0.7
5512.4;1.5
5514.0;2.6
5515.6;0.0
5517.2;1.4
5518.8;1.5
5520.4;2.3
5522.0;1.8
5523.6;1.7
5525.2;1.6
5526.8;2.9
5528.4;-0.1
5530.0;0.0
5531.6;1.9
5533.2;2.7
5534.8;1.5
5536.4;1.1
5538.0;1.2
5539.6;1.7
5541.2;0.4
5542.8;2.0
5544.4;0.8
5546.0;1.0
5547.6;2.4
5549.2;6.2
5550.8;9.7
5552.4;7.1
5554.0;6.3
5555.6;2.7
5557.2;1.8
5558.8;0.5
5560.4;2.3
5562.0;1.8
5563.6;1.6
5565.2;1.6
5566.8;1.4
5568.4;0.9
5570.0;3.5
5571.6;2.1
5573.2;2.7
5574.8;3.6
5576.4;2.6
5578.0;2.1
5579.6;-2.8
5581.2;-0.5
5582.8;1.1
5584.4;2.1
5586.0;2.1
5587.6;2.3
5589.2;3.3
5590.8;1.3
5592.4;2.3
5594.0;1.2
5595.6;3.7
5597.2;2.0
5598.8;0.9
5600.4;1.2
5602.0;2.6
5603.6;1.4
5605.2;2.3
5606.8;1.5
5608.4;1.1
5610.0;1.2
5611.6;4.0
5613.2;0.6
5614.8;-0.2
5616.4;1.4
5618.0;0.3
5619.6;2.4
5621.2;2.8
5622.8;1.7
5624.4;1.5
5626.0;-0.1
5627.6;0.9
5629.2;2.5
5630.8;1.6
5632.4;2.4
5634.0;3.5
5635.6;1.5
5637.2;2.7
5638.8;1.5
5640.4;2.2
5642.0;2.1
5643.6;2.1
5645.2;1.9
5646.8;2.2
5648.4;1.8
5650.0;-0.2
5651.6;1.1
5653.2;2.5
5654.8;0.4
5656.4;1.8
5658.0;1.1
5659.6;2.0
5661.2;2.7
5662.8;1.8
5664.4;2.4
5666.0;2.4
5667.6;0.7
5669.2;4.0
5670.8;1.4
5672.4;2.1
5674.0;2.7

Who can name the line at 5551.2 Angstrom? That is [O II] 3727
